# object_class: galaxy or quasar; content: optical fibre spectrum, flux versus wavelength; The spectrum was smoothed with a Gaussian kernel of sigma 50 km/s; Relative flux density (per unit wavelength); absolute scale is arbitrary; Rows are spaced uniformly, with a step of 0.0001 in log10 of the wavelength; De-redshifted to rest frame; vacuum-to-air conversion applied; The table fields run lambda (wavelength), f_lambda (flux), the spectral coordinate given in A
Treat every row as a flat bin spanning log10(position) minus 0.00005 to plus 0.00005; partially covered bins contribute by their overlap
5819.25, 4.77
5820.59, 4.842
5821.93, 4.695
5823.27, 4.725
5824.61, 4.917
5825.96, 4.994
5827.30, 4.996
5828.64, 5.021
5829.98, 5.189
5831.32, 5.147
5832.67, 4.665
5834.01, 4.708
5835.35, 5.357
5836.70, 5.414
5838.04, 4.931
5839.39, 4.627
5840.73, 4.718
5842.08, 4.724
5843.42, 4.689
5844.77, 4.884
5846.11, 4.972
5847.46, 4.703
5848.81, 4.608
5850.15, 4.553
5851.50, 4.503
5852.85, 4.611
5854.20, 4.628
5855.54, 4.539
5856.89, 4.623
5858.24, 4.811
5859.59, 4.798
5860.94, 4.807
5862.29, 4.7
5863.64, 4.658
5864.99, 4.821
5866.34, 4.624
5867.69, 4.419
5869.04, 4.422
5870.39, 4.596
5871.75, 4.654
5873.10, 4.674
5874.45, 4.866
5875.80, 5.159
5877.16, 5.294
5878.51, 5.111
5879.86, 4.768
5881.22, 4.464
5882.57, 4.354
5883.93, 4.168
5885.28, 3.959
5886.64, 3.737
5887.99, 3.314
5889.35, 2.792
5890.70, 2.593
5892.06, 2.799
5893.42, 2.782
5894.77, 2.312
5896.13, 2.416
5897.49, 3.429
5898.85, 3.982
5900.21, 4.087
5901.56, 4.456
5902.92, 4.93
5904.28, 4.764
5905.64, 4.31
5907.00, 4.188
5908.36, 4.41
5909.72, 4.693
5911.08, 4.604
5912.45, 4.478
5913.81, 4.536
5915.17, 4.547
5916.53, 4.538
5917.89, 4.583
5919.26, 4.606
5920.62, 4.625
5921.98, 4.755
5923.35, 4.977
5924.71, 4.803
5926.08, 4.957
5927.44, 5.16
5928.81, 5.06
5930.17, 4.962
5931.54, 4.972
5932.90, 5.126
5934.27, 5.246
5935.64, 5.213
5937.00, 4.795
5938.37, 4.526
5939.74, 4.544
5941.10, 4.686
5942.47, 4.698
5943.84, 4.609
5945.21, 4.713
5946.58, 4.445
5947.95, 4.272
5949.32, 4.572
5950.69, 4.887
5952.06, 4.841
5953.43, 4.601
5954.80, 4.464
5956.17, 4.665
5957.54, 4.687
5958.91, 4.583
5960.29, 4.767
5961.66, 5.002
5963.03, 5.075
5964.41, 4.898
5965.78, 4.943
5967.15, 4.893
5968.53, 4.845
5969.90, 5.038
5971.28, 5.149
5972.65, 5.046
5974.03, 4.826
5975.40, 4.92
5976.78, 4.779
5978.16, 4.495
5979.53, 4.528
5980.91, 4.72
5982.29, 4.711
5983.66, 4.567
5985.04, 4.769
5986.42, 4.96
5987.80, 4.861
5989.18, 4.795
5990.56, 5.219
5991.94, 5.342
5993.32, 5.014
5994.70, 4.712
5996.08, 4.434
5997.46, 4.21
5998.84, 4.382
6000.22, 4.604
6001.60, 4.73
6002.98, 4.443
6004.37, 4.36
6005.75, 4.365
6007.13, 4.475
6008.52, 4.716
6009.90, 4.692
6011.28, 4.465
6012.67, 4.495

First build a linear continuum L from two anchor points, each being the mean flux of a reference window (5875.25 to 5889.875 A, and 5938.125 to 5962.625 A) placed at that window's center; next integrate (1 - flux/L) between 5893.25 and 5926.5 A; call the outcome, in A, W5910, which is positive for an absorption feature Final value 1.1 A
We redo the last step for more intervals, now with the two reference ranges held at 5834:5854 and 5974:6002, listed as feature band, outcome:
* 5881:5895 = 4.08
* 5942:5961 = 0.51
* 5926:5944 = -0.53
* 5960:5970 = -0.39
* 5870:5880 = -0.25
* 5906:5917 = 0.64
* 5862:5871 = 0.35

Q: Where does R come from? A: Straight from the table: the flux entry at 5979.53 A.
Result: 4.528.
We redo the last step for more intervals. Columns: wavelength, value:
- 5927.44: 5.16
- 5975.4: 4.92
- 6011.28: 4.465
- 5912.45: 4.478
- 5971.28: 5.149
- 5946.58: 4.445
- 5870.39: 4.596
